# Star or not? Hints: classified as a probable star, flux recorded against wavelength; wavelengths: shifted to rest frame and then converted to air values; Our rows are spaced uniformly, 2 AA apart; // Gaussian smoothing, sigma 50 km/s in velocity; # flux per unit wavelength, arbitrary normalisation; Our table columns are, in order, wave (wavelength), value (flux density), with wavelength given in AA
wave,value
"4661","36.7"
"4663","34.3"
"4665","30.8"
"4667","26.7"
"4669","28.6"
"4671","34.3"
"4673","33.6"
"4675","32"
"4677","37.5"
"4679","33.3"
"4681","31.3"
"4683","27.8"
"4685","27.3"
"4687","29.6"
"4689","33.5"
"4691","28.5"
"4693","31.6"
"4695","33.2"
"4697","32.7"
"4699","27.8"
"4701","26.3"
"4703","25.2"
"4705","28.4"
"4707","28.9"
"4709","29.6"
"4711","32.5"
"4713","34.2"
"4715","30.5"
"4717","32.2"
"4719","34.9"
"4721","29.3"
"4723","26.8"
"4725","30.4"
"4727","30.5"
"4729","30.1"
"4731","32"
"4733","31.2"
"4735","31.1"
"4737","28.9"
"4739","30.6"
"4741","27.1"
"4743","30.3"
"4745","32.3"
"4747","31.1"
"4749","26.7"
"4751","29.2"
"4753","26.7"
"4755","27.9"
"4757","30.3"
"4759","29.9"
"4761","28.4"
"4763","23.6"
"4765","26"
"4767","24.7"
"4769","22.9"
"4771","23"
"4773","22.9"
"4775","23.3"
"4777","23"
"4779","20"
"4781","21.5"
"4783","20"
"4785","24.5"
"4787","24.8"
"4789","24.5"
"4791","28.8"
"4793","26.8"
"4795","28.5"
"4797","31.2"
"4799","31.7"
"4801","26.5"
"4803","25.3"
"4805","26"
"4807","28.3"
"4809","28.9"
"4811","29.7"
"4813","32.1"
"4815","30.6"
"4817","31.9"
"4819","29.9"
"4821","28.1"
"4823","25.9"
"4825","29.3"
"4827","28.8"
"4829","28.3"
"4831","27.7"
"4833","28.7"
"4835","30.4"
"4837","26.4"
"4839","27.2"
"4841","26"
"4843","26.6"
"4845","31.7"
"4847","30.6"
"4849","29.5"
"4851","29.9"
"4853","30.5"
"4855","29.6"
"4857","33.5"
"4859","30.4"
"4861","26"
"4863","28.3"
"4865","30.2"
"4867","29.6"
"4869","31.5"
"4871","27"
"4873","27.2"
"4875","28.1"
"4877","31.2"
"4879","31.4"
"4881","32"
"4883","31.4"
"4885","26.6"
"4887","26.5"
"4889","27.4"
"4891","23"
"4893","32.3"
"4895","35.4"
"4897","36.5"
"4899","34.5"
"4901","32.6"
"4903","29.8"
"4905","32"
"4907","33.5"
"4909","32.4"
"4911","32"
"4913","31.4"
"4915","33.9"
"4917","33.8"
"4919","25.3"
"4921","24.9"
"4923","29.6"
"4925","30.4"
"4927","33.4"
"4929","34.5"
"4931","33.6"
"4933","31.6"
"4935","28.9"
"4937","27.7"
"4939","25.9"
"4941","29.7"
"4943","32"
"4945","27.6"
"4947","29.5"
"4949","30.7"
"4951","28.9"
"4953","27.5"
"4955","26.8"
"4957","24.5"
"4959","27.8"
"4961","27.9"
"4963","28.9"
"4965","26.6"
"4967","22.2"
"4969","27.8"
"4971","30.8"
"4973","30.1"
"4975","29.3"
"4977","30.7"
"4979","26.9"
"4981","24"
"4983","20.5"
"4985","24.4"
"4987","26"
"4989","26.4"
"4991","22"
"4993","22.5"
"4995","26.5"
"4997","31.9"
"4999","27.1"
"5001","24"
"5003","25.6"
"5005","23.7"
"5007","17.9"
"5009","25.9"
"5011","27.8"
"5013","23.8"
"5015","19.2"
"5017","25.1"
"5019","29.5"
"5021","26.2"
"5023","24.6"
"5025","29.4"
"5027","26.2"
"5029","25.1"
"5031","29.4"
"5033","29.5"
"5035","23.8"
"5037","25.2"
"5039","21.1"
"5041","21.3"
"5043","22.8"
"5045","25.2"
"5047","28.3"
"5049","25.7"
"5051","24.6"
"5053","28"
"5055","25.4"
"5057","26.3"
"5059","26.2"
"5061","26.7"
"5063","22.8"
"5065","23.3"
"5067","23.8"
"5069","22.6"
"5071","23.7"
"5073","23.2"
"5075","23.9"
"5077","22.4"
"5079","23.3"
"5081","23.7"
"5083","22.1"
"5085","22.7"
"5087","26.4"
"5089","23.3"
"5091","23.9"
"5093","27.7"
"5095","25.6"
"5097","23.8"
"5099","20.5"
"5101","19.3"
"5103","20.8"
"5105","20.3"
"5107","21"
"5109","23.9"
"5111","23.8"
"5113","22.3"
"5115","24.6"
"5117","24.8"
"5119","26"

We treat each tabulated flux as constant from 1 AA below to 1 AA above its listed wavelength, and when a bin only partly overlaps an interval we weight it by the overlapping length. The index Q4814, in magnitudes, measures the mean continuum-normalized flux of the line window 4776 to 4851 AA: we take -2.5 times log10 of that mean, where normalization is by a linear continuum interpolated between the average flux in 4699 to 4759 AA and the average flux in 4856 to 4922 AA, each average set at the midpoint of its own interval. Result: 0.09 mag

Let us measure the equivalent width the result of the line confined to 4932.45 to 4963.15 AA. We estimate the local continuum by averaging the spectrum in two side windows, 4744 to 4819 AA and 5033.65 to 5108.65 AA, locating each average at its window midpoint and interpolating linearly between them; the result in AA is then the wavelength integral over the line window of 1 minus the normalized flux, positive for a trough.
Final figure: -4.0 AA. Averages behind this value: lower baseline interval 26.9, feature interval 28.4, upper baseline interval 23.8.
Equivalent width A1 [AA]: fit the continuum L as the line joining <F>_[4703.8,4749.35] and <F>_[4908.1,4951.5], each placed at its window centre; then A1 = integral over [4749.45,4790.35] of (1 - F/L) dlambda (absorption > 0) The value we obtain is 7.4 AA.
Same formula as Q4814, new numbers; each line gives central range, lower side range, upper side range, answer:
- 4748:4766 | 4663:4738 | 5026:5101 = 0.08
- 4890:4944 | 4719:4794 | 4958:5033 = -0.18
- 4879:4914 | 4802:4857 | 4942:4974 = -0.10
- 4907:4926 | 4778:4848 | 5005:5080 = -0.16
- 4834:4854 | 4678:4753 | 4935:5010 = -0.02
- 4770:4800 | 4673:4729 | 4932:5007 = 0.18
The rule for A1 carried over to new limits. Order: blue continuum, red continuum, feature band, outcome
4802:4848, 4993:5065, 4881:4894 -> -0.3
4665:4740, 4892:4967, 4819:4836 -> 1.1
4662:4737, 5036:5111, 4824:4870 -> -1.9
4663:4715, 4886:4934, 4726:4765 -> 2.0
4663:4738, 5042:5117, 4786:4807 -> 1.1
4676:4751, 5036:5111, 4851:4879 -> -2.0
